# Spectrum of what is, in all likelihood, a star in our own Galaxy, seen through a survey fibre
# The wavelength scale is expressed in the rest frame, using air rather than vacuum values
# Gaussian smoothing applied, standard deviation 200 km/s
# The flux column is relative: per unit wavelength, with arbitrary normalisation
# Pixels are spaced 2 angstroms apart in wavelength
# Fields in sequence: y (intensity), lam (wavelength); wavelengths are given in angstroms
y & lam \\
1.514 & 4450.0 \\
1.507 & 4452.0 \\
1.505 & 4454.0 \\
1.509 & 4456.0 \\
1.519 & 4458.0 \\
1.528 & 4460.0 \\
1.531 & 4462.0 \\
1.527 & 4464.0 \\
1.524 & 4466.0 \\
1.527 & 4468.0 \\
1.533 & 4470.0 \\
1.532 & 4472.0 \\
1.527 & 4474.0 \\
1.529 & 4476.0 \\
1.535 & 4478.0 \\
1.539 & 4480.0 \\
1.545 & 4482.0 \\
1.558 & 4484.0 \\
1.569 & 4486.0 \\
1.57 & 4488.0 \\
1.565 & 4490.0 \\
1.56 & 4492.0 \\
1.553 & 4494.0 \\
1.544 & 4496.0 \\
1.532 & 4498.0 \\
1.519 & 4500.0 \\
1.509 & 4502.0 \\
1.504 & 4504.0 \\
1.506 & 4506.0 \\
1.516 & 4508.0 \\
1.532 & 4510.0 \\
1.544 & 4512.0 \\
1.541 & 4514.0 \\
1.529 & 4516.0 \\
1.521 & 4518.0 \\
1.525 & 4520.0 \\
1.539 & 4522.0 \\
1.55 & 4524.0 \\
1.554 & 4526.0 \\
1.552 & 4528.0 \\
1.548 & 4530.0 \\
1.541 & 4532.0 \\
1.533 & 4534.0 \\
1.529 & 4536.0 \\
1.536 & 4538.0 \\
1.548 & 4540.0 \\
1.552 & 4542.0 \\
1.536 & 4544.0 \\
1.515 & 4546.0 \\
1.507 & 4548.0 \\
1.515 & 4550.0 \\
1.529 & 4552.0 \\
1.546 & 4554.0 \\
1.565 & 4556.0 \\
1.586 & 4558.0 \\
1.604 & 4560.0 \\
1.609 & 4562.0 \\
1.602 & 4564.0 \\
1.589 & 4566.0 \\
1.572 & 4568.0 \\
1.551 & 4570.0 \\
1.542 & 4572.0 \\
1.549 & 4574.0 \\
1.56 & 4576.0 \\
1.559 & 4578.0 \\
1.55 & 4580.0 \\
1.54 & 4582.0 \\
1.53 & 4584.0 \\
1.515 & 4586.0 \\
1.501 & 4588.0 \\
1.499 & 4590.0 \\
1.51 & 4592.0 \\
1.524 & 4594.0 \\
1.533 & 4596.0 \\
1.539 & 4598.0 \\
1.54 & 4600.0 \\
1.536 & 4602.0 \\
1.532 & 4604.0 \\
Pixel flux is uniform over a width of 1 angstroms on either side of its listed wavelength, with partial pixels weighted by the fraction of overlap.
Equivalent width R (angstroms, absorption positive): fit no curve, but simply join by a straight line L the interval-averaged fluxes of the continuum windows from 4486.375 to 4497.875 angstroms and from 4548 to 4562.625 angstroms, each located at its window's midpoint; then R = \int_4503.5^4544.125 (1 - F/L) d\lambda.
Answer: 0.6 angstroms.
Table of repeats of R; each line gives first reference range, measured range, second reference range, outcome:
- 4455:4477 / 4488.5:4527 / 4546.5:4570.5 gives 0.2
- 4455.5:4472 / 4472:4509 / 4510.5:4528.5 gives -0.1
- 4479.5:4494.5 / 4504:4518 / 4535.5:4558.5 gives 0.2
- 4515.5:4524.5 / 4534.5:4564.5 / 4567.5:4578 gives -0.1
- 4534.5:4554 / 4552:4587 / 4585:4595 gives -1.0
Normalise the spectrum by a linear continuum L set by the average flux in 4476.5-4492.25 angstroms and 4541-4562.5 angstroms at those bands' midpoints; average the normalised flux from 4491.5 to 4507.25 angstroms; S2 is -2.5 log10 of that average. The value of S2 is 0.02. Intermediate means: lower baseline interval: 1.55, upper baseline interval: 1.55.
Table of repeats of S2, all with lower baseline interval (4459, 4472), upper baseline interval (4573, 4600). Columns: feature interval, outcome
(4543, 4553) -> 0.01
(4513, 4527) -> 0.00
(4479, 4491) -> -0.02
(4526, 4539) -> -0.01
